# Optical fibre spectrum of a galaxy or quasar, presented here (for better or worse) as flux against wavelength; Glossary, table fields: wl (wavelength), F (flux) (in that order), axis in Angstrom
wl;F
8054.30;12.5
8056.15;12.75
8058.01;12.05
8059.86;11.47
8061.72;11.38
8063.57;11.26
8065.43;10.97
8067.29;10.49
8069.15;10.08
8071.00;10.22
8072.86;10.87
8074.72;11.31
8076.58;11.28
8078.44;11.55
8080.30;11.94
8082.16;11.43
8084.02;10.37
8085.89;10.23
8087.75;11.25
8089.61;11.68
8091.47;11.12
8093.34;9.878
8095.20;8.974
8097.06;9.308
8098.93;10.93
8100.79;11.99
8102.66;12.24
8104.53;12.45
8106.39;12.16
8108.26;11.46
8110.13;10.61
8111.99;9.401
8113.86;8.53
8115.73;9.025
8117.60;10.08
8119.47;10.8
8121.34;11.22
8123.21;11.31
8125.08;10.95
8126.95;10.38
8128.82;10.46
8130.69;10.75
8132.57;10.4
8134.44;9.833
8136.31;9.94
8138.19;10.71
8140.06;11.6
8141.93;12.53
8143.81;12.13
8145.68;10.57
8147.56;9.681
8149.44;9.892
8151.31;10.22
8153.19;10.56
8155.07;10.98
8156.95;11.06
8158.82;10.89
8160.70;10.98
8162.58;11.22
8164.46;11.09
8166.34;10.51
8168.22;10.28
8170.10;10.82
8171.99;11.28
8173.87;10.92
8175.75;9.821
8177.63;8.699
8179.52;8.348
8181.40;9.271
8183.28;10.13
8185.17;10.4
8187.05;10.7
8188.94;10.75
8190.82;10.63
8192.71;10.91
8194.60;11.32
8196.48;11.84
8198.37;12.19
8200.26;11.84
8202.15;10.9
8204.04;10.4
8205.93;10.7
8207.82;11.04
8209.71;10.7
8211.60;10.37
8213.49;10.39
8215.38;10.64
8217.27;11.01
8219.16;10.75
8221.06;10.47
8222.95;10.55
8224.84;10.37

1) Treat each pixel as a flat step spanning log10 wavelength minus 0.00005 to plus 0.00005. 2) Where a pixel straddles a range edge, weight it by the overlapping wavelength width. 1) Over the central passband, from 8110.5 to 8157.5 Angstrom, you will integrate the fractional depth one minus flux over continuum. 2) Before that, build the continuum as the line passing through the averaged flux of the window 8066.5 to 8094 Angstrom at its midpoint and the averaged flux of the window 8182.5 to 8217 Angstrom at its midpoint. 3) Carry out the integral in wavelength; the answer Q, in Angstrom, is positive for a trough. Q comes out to 1.7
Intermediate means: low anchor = 10.9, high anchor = 10.9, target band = 10.5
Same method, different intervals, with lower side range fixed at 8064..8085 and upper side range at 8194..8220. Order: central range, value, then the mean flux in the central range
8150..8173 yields 0.4 Angstrom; 10.8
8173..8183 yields 1.4 Angstrom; 9.45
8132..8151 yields 0.5 Angstrom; 10.7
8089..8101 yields 0.6 Angstrom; 10.4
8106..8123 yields 1.0 Angstrom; 10.3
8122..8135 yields 0.4 Angstrom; 10.6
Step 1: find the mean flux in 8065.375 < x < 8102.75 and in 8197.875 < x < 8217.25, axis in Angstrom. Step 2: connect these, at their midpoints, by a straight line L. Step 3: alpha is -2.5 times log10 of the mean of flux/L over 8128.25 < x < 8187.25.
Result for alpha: 0.04 mag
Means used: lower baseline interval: 10.8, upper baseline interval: 10.9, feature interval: 10.5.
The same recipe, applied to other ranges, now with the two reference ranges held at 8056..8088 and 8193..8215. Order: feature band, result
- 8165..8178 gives 0.06 mag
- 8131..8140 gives 0.07 mag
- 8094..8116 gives 0.05 mag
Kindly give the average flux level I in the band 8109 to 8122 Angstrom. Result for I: 9.95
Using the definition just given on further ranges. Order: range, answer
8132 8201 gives 10.7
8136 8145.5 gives 11.4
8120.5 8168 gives 10.8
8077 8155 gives 10.8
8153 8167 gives 10.9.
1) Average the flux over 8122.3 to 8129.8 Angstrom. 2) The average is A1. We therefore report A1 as 10.8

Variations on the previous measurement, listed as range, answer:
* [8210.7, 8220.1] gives 10.6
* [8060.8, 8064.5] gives 11.3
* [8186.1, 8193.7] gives 10.7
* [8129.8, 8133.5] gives 10.6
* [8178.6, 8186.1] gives 9.54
